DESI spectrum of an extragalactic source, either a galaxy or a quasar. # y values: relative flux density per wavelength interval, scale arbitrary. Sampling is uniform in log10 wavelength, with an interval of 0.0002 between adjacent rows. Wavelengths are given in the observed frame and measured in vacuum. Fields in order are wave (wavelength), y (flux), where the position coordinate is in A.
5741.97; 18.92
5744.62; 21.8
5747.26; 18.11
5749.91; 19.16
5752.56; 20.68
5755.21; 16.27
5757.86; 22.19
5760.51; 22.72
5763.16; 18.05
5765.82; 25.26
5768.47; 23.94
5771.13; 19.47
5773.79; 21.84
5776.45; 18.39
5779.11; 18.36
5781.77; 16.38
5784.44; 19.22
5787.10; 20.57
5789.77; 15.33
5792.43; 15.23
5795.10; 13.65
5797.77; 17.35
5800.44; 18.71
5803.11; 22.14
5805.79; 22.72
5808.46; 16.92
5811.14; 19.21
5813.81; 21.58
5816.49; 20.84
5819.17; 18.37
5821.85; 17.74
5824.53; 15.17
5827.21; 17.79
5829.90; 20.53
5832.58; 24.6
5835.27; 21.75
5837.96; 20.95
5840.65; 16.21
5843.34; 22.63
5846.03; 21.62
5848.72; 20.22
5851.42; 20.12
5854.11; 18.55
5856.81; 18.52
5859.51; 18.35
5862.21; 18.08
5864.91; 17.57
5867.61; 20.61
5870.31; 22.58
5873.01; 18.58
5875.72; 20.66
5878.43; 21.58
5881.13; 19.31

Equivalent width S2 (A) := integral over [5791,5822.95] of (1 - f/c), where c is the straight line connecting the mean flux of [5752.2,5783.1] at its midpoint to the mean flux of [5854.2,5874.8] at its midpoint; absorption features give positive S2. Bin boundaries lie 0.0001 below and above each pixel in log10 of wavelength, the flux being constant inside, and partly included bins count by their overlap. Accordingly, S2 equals 1.81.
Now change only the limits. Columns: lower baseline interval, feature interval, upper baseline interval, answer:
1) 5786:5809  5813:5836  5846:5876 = -1.3 A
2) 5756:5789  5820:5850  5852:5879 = -0.2 A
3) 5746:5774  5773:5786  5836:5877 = 1.1 A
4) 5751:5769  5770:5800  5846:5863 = 4.1 A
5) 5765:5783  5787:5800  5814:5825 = 2.3 A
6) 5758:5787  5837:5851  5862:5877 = -0.2 A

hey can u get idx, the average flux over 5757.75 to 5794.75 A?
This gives 19.5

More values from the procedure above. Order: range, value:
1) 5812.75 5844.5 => 19.8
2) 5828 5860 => 20.3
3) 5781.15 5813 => 18.2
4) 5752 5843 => 19.4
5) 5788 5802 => 16.3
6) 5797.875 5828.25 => 19.1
